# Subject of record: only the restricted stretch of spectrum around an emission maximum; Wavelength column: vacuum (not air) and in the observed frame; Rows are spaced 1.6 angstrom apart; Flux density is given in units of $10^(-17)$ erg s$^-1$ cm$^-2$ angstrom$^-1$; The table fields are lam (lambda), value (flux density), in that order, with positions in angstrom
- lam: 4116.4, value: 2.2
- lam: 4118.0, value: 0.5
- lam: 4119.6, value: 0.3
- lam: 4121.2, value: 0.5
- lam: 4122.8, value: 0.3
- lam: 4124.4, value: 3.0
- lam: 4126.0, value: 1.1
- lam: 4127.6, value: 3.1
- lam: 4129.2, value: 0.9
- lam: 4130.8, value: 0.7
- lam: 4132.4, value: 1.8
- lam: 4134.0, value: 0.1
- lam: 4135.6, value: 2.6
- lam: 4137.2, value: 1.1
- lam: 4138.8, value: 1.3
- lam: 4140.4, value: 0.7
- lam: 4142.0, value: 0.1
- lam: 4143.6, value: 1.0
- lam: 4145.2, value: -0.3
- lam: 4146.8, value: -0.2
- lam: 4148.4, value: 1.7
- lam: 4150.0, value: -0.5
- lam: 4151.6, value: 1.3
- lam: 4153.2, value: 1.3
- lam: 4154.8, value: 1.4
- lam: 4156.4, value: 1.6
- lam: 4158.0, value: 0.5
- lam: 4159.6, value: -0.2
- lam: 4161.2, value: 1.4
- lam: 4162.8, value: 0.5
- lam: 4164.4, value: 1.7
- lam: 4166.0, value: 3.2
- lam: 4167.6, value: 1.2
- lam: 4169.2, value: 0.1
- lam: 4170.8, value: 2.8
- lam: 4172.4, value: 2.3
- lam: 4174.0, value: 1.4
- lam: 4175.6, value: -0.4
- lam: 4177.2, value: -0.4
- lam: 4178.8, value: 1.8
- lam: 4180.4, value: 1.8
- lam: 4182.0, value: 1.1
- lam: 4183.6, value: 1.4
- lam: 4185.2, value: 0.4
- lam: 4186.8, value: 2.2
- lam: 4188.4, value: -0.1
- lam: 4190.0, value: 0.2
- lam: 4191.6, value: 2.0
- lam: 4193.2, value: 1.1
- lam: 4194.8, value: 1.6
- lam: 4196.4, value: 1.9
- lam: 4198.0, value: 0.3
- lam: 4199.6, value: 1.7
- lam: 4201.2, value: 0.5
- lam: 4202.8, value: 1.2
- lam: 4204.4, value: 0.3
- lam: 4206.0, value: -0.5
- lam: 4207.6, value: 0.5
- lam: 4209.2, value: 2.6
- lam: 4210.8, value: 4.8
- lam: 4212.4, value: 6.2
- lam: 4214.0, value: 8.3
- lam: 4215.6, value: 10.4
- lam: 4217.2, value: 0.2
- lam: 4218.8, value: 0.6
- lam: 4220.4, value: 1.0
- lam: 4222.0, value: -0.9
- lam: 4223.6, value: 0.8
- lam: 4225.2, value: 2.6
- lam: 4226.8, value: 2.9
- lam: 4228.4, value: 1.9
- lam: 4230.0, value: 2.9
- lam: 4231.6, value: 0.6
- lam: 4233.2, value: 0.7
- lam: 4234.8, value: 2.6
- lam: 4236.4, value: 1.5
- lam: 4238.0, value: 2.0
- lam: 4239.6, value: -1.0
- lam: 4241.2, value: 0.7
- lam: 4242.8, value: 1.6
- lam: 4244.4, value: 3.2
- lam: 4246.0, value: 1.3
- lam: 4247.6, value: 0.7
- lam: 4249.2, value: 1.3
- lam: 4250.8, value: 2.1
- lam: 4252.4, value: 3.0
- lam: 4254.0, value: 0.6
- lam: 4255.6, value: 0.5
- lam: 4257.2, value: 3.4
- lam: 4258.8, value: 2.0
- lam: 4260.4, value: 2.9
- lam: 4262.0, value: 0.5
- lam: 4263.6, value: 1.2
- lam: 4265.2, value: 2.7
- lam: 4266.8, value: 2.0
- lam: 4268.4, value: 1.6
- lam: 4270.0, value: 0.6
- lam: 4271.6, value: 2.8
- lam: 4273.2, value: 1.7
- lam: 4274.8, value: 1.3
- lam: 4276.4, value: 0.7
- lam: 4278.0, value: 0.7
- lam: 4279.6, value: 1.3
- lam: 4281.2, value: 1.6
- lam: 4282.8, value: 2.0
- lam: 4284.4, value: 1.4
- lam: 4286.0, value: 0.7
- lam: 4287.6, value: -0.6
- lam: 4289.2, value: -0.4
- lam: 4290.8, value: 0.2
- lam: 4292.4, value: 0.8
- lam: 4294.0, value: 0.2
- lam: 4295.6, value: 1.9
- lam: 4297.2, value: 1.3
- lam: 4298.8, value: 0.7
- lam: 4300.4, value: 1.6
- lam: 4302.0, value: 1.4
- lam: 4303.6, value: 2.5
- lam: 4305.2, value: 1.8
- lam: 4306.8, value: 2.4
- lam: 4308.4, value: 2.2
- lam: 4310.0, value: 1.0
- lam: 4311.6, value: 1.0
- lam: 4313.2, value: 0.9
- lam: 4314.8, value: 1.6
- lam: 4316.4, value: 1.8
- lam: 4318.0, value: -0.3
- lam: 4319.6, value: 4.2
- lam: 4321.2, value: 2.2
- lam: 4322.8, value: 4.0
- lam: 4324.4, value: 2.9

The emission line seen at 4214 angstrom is [O II]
